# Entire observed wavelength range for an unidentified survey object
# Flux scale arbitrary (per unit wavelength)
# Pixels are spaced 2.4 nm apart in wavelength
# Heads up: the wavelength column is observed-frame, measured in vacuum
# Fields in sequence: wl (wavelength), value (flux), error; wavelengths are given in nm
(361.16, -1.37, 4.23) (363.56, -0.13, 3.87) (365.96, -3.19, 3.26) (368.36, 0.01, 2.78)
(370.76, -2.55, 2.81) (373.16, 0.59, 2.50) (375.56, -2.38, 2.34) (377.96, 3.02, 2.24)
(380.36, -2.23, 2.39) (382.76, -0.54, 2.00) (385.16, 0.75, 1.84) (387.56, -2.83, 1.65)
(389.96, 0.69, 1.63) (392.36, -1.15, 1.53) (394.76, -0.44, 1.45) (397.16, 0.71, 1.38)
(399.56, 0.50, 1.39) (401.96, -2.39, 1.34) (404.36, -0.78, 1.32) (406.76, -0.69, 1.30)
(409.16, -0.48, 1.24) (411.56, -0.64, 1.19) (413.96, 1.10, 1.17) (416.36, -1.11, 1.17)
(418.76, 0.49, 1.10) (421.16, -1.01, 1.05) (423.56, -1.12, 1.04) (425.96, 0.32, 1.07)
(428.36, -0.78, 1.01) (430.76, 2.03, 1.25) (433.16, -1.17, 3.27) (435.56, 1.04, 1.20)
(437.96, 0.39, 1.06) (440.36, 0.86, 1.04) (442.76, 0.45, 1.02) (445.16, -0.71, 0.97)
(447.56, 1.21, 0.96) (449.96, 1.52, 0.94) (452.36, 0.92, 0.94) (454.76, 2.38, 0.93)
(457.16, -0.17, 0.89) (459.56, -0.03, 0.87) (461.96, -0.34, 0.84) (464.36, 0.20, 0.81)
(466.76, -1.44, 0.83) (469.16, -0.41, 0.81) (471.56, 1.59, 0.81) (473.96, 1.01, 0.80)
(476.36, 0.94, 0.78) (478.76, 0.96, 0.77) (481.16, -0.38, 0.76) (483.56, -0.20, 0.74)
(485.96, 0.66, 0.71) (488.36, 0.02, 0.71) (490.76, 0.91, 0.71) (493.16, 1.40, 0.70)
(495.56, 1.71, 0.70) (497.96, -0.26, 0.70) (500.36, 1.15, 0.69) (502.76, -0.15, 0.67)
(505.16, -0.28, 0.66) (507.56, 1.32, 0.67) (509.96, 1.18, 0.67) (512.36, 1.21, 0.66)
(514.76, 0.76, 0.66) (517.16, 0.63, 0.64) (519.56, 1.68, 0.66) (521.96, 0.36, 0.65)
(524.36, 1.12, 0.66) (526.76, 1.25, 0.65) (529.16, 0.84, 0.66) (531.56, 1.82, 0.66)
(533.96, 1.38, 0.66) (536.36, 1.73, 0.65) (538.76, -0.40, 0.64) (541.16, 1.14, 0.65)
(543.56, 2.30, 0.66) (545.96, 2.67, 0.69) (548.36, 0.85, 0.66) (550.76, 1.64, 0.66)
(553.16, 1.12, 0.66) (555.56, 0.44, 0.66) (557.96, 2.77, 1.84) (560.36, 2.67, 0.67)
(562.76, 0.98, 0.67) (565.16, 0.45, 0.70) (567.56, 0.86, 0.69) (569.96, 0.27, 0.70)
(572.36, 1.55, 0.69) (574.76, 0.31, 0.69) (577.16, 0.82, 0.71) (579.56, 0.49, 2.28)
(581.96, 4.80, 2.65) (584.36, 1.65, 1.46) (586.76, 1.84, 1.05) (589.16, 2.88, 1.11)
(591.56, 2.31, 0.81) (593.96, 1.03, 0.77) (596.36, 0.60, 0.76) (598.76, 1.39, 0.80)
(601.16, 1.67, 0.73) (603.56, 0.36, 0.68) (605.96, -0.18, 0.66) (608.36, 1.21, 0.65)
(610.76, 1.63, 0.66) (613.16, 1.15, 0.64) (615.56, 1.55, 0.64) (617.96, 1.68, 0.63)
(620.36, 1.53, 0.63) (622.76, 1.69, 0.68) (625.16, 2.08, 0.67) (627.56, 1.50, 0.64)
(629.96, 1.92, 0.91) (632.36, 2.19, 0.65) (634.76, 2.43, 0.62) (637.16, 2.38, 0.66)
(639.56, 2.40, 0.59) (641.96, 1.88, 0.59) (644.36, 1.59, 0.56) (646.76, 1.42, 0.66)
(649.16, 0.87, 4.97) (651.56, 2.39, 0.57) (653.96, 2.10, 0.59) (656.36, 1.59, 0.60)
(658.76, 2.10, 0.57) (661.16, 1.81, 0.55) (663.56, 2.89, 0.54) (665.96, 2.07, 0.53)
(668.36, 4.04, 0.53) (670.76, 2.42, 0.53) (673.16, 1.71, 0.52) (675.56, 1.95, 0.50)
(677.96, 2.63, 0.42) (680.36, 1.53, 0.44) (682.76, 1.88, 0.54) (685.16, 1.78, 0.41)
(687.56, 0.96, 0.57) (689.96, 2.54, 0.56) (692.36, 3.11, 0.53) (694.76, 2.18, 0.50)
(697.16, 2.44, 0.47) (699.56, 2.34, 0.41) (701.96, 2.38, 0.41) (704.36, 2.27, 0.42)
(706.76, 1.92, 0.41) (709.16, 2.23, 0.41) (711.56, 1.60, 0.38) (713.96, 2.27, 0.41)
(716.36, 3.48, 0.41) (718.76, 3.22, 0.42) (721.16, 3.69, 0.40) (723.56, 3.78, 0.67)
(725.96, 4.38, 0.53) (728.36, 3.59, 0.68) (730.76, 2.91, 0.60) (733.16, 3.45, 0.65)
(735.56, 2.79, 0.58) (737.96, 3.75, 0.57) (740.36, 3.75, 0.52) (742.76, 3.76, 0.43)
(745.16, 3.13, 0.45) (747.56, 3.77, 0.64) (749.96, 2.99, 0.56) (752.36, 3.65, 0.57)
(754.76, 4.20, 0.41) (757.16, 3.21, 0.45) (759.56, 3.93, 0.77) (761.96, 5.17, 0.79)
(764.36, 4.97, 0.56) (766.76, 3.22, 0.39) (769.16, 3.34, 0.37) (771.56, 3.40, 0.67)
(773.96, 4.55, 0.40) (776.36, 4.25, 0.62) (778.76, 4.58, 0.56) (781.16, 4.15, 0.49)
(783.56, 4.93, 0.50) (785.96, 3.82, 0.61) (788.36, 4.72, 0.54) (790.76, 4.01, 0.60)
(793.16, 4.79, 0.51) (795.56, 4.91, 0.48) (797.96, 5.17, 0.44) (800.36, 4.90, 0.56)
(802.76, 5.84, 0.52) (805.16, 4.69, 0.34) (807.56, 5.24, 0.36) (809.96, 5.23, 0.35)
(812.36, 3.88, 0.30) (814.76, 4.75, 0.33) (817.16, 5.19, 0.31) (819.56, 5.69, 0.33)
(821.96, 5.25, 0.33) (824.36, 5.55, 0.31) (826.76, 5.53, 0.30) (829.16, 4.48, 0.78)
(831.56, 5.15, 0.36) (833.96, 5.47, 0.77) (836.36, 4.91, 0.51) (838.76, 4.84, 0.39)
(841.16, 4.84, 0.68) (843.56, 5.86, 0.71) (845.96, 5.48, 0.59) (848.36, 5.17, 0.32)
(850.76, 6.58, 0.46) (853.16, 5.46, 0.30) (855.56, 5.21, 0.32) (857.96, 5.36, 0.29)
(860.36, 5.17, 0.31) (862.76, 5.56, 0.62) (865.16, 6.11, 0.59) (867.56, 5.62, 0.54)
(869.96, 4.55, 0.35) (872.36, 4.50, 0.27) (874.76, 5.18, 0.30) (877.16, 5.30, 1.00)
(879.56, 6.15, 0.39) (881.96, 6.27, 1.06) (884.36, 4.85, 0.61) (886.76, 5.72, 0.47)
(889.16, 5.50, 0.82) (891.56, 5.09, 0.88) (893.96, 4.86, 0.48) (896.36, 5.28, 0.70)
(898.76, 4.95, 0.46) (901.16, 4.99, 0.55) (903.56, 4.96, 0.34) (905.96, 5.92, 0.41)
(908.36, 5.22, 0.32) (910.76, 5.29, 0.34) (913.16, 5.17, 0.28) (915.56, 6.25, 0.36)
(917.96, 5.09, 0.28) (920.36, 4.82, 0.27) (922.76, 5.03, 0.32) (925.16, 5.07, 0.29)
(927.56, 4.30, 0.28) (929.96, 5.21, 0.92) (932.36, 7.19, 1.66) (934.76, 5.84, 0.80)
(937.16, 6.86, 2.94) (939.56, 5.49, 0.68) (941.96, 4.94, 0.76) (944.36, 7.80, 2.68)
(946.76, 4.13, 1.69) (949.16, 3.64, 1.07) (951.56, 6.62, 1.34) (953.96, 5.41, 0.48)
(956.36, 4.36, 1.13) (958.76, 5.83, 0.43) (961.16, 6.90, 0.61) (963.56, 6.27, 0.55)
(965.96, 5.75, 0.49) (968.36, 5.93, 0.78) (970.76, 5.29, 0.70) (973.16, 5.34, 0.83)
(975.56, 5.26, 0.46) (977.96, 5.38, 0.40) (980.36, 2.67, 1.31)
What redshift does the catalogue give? 0.794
